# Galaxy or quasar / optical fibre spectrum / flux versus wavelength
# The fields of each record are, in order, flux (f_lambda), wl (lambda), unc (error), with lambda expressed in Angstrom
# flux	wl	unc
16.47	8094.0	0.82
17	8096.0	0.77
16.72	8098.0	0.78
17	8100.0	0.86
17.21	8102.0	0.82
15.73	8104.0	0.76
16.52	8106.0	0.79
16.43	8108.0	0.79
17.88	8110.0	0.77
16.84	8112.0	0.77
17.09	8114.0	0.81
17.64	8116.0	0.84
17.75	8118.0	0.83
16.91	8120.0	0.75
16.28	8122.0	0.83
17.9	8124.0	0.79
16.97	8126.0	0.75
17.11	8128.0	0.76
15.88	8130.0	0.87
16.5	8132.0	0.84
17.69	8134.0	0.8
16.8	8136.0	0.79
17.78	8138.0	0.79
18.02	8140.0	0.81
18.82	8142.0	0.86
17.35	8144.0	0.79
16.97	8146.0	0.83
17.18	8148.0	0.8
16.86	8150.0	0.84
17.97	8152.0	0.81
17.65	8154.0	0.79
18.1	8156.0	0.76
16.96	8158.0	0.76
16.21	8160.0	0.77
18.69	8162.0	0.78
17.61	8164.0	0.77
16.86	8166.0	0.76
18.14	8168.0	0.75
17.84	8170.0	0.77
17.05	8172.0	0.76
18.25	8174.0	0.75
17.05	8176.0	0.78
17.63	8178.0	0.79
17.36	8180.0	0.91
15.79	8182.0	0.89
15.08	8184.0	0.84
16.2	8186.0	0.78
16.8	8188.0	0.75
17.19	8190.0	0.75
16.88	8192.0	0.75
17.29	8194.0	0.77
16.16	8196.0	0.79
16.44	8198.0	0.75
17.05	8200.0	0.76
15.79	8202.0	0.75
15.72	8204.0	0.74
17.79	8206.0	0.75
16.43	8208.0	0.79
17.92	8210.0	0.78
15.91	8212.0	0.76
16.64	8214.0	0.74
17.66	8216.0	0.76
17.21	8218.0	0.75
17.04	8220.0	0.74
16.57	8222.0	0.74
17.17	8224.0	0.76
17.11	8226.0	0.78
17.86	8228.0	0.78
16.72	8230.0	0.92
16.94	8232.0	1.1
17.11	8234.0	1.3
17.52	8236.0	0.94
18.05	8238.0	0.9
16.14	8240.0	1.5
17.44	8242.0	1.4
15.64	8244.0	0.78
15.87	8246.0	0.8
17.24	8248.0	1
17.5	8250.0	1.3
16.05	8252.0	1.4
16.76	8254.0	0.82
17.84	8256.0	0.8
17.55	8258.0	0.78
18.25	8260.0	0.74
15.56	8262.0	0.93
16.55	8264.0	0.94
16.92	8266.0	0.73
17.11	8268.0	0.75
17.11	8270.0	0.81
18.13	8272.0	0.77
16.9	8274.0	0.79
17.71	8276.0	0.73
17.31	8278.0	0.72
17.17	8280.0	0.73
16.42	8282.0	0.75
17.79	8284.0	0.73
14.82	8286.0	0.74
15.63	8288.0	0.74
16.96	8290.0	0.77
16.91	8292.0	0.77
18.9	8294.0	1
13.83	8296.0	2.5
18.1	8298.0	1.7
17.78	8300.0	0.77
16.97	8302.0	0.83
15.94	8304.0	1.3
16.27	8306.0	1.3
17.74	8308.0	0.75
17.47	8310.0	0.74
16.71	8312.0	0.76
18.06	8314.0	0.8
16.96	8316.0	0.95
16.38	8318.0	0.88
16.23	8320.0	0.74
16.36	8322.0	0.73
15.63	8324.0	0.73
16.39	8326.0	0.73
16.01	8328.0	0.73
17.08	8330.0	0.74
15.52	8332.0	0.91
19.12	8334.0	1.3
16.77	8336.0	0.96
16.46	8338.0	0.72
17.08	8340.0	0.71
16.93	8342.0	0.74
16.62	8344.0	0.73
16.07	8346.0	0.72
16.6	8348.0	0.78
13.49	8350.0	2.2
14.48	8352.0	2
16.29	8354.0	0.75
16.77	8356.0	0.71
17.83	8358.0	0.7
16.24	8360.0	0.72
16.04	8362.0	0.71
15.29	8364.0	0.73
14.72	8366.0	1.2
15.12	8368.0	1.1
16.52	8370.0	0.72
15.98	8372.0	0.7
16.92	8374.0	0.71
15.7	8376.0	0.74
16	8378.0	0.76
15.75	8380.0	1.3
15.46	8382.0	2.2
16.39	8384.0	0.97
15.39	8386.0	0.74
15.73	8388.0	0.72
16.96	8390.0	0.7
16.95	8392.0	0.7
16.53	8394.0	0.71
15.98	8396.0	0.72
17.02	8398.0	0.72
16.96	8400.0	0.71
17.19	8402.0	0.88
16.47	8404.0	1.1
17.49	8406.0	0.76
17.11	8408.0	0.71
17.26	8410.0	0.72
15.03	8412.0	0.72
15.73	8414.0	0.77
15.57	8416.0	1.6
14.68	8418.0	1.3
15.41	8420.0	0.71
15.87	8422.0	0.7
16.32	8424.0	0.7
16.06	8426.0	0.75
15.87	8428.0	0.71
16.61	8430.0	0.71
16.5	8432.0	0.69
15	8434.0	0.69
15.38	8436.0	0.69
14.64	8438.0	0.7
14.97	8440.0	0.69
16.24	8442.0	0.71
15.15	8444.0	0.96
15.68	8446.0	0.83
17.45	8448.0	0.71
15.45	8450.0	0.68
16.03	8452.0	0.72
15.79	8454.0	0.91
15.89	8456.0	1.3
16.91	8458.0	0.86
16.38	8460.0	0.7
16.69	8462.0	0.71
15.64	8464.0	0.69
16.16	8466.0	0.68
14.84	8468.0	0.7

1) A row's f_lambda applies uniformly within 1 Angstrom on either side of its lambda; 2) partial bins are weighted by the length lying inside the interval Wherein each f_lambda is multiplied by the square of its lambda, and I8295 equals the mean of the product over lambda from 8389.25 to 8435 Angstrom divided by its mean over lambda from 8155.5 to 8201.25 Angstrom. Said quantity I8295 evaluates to 1.0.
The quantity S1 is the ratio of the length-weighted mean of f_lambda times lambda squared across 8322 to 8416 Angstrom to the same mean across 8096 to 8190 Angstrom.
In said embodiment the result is 1.0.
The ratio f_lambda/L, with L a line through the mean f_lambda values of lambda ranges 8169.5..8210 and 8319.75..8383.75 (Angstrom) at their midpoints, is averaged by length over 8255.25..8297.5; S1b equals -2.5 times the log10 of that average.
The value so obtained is -0.03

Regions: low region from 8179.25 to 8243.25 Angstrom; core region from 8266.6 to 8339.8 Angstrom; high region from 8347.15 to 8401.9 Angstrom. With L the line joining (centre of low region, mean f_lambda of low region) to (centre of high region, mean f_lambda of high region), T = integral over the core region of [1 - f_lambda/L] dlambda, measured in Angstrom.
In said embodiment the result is -2.0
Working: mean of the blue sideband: 16.8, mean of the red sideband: 16.1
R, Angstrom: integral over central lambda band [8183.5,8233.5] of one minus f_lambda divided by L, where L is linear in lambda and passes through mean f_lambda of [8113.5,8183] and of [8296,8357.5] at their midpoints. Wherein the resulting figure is 0.8 Angstrom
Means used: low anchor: 17.3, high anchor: 16.6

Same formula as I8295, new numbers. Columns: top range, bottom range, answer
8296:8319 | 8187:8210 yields 1.04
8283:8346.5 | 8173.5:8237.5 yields 1.02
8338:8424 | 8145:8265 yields 0.99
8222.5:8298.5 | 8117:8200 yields 1.01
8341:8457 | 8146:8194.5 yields 0.99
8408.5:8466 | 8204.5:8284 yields 0.98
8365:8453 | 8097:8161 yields 1.00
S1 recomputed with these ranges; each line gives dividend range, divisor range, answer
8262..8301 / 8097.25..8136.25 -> 1.04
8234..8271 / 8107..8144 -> 1.01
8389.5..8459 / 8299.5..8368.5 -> 1.00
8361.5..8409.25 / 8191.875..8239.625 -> 1.00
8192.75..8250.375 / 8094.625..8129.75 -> 1.02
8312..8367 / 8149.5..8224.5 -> 1.00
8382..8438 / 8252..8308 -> 0.98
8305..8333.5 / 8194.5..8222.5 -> 1.02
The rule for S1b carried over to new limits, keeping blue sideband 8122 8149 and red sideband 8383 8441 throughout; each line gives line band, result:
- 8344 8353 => 0.07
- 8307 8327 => -0.02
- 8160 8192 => 0.00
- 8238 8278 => -0.02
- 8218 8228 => -0.01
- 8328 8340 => -0.03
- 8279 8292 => 0.01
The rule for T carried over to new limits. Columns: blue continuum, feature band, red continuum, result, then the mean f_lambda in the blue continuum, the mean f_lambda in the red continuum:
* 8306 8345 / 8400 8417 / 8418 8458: -0.5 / 16.8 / 15.8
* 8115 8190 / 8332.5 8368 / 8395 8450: 0.3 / 17.2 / 16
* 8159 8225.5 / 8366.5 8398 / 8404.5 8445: -0.1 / 17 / 15.9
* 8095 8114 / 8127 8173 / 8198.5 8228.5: -1.5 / 16.8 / 16.9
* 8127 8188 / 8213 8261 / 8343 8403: -0.7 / 17.2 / 16.1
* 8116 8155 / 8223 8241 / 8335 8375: -0.4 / 17.3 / 16.1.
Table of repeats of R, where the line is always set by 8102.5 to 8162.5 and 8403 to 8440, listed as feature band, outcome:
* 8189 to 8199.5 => 0.1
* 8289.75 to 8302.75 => -0.5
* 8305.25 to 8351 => -0.8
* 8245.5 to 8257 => -0.2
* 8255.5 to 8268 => -0.3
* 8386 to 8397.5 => -0.2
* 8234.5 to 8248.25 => -0.1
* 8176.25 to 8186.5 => 0.3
